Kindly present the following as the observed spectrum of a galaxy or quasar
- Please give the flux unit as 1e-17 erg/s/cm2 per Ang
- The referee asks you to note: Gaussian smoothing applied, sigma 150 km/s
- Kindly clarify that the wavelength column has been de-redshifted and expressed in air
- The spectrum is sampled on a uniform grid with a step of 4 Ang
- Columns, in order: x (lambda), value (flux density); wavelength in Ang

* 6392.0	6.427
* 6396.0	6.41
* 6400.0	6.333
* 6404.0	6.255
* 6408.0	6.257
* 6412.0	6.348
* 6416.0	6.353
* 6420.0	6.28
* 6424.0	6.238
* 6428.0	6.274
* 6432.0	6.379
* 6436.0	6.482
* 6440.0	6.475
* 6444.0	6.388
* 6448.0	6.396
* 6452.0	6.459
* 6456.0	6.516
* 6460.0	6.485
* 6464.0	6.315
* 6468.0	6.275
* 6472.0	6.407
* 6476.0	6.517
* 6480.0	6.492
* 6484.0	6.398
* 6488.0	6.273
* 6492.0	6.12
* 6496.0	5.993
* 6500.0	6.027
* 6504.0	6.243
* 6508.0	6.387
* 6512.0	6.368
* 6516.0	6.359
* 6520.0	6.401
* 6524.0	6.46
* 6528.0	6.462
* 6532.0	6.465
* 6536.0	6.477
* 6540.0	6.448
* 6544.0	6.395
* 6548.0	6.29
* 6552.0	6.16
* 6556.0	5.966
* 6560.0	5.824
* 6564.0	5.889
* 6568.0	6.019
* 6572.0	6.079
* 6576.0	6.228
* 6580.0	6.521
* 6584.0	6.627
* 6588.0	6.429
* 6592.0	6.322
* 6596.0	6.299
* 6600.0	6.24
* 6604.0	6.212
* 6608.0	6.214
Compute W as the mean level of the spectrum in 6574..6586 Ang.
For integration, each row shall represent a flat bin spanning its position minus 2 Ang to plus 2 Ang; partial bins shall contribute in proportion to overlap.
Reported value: 6.46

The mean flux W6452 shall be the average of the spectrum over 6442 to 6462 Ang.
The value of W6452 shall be 6.45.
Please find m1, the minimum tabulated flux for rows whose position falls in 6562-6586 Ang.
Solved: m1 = 5.889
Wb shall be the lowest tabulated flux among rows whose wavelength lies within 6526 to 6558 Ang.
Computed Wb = 5.966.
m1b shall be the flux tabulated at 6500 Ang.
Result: 6.027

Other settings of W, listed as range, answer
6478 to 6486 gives 6.45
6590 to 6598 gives 6.31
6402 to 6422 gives 6.3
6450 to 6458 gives 6.49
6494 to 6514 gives 6.2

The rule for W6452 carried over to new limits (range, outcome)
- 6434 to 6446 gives 6.45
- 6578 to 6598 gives 6.44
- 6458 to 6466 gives 6.4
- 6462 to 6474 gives 6.33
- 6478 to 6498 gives 6.26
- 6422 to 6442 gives 6.37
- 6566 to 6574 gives 6.05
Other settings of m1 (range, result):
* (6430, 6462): 6.379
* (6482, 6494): 6.12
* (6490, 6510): 5.993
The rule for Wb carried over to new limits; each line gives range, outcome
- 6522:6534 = 6.46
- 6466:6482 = 6.275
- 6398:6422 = 6.255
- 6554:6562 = 5.824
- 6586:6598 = 6.299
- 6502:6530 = 6.243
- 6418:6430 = 6.238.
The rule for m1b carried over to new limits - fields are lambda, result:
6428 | 6.274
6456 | 6.516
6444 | 6.388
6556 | 5.966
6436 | 6.482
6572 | 6.079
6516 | 6.359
